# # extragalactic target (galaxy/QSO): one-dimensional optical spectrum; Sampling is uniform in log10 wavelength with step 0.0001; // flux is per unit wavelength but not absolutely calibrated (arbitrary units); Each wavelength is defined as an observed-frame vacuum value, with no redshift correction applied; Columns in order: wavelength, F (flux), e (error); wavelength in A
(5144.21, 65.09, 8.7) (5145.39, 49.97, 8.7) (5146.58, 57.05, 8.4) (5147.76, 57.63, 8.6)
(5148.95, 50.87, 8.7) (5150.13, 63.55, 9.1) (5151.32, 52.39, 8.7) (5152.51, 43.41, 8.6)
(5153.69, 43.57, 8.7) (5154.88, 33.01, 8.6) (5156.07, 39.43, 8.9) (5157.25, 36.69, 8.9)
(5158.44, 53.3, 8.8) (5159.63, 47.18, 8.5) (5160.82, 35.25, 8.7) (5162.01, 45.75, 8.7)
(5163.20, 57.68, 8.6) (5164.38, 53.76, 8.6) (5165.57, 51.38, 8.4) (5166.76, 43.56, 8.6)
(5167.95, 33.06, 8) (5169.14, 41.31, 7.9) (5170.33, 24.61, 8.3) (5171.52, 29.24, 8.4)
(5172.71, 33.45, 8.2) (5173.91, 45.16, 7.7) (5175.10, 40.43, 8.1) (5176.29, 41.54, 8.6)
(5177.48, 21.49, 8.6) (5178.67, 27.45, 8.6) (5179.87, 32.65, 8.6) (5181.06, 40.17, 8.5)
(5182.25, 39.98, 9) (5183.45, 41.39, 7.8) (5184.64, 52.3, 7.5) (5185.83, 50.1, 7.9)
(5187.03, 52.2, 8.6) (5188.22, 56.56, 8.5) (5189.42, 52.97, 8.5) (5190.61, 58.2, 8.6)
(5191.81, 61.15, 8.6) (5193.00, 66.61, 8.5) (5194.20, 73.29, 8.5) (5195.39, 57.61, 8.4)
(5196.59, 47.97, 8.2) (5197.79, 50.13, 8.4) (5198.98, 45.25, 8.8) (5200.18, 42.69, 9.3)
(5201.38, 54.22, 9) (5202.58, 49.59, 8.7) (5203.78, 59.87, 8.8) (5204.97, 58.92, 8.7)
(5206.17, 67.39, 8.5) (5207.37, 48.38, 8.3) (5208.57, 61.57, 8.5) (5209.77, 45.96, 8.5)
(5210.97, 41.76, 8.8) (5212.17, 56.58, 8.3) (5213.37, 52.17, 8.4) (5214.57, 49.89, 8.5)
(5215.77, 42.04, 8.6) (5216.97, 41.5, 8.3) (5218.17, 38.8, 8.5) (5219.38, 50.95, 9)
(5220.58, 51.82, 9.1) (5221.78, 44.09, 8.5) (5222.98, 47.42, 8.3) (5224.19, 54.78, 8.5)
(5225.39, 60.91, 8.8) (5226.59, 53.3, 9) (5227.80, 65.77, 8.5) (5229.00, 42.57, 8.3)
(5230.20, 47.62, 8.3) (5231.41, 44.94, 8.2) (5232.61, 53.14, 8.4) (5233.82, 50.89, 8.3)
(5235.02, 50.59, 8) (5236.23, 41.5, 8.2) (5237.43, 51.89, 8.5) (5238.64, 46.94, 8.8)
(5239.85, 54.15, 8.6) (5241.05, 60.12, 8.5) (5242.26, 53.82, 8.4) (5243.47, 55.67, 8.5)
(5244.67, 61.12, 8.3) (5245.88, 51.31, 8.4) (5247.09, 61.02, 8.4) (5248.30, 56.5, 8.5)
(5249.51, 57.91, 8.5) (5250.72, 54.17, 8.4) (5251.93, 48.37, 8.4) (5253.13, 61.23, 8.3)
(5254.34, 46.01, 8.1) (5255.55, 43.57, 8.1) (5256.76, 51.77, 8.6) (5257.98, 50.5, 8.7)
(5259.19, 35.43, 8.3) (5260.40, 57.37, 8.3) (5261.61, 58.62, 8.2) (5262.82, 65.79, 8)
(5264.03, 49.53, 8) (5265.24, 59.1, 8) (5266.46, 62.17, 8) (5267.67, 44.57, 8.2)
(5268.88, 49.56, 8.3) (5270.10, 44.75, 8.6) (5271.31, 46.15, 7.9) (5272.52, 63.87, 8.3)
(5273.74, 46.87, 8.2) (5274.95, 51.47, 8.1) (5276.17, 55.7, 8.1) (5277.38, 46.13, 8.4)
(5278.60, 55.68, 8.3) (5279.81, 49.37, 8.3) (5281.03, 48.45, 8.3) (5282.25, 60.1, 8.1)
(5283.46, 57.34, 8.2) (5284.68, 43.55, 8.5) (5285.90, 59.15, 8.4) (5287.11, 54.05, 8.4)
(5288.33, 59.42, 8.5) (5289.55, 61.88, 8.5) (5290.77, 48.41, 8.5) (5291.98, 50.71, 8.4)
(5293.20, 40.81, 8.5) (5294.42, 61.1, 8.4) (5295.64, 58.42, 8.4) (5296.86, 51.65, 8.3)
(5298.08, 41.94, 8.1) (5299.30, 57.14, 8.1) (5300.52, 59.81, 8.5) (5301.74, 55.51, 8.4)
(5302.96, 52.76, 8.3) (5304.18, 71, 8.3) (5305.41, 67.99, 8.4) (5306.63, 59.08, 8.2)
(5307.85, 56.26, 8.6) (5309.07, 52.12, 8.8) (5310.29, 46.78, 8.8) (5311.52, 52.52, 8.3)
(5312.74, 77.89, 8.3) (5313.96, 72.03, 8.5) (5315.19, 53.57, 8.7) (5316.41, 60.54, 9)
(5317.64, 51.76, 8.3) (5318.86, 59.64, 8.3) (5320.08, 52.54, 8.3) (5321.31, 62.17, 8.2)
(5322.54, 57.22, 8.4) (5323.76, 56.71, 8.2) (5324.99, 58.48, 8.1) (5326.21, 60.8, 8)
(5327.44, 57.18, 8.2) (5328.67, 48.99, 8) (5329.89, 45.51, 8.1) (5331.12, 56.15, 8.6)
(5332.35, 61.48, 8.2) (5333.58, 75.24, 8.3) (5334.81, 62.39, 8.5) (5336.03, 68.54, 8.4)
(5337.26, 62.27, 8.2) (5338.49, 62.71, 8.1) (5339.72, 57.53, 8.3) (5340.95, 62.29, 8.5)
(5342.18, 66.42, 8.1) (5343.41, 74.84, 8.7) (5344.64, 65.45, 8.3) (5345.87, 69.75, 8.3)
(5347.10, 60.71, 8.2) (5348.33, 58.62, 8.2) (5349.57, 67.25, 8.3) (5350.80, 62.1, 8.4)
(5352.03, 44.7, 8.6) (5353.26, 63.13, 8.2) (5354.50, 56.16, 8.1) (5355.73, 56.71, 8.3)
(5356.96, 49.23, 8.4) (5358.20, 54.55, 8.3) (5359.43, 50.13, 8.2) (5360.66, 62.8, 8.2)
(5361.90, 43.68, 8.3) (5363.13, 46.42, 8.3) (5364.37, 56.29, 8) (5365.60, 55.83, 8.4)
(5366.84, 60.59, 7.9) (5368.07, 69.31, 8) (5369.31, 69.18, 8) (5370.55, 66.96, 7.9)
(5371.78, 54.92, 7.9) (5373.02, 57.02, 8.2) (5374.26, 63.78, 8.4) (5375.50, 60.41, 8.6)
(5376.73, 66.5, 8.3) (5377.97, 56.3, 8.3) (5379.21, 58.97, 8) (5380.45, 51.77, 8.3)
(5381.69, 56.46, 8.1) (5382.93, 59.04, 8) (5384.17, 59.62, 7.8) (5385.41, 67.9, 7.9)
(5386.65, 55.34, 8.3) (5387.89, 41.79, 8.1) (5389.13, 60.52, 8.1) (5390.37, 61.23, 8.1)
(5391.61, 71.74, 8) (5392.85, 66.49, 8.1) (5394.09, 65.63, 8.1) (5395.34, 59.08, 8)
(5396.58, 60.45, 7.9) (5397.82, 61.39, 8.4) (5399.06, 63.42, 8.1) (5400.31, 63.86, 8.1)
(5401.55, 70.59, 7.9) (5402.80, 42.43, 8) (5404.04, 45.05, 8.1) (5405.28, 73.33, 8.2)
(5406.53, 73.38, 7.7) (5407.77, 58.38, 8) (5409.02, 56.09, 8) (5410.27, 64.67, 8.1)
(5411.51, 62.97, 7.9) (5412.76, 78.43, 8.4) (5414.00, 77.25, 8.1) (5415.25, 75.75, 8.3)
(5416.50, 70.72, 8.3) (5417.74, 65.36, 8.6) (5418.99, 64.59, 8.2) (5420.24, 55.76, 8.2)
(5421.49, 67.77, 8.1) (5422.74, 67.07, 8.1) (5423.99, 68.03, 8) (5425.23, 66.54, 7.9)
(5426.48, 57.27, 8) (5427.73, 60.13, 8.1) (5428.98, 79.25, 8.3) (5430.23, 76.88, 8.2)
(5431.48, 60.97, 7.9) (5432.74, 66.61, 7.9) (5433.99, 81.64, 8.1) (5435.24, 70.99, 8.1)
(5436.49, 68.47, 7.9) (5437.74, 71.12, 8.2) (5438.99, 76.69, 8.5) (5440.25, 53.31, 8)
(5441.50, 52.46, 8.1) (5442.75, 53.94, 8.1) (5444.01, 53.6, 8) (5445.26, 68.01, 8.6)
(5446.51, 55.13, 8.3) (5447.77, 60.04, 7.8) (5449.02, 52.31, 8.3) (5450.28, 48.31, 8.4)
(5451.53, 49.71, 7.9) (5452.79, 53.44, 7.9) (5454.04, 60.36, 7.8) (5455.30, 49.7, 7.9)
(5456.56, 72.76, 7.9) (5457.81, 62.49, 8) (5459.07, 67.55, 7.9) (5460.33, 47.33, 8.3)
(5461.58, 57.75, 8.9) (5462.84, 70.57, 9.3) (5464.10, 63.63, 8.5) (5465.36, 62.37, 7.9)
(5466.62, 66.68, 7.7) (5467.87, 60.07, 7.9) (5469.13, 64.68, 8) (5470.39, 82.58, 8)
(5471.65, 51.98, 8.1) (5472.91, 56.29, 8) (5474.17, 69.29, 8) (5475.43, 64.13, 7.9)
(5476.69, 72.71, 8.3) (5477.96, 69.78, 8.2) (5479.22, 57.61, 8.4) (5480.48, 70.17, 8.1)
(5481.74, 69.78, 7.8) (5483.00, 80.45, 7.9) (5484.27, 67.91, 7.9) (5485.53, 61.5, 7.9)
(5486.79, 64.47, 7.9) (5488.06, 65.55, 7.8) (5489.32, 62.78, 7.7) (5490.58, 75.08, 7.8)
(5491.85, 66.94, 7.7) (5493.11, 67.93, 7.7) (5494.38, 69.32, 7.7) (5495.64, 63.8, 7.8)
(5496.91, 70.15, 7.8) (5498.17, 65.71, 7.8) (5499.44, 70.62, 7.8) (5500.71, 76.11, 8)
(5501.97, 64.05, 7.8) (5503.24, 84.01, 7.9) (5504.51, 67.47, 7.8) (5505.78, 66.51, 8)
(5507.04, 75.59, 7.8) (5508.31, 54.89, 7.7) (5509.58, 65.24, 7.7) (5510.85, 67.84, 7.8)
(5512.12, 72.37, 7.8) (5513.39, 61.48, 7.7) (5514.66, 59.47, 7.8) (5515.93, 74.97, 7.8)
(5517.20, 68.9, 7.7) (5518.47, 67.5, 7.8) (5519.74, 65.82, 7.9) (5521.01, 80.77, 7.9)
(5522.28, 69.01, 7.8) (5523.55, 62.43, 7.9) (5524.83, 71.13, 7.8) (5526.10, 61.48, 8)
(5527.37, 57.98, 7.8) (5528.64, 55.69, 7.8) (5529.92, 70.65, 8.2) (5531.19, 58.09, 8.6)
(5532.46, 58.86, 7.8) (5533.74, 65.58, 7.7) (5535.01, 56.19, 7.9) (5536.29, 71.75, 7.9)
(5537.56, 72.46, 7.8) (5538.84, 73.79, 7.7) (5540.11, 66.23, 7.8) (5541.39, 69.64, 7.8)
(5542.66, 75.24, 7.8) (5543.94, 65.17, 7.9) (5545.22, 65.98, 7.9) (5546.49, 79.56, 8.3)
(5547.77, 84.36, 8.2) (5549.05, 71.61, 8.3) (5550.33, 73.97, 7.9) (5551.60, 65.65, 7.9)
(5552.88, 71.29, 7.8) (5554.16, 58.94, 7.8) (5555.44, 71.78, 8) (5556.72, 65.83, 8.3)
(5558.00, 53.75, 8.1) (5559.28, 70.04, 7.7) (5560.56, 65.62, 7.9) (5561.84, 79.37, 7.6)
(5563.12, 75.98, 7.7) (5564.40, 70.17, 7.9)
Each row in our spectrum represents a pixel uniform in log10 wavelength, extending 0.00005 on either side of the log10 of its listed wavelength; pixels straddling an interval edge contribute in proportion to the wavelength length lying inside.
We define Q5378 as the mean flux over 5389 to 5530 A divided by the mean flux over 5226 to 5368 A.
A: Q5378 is 1.2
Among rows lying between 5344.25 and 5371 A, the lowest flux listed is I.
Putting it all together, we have 43.68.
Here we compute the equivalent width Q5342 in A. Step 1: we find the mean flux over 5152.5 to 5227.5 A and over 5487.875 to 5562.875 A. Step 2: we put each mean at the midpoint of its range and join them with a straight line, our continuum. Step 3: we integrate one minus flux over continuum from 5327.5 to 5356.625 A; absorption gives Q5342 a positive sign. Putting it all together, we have -2.2 A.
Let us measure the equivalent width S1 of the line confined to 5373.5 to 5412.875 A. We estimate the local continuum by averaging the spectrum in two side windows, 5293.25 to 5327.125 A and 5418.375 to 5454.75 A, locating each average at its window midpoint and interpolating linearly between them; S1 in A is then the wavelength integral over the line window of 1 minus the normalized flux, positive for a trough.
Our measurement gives 0.1 A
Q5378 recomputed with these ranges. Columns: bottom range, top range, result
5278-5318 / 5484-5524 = 1.21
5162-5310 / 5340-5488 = 1.22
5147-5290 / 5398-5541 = 1.30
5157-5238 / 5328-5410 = 1.25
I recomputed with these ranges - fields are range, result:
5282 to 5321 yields 40.81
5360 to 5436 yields 41.79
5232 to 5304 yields 35.43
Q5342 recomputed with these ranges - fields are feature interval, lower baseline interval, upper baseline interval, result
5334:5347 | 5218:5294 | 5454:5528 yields -1.8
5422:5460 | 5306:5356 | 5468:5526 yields 1.4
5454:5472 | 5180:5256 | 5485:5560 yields 0.5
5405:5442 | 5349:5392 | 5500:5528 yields -3.4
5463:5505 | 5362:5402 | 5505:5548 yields -1.4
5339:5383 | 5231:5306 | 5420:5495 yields -0.5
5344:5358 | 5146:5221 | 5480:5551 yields -0.3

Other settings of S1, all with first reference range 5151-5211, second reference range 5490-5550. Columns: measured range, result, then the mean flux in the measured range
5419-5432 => -0.77 A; 66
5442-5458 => 1.77 A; 56.7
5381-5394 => -0.08 A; 60.2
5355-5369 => 0.69 A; 55.4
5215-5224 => 0.63 A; 45.7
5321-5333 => -0.08 A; 56.4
